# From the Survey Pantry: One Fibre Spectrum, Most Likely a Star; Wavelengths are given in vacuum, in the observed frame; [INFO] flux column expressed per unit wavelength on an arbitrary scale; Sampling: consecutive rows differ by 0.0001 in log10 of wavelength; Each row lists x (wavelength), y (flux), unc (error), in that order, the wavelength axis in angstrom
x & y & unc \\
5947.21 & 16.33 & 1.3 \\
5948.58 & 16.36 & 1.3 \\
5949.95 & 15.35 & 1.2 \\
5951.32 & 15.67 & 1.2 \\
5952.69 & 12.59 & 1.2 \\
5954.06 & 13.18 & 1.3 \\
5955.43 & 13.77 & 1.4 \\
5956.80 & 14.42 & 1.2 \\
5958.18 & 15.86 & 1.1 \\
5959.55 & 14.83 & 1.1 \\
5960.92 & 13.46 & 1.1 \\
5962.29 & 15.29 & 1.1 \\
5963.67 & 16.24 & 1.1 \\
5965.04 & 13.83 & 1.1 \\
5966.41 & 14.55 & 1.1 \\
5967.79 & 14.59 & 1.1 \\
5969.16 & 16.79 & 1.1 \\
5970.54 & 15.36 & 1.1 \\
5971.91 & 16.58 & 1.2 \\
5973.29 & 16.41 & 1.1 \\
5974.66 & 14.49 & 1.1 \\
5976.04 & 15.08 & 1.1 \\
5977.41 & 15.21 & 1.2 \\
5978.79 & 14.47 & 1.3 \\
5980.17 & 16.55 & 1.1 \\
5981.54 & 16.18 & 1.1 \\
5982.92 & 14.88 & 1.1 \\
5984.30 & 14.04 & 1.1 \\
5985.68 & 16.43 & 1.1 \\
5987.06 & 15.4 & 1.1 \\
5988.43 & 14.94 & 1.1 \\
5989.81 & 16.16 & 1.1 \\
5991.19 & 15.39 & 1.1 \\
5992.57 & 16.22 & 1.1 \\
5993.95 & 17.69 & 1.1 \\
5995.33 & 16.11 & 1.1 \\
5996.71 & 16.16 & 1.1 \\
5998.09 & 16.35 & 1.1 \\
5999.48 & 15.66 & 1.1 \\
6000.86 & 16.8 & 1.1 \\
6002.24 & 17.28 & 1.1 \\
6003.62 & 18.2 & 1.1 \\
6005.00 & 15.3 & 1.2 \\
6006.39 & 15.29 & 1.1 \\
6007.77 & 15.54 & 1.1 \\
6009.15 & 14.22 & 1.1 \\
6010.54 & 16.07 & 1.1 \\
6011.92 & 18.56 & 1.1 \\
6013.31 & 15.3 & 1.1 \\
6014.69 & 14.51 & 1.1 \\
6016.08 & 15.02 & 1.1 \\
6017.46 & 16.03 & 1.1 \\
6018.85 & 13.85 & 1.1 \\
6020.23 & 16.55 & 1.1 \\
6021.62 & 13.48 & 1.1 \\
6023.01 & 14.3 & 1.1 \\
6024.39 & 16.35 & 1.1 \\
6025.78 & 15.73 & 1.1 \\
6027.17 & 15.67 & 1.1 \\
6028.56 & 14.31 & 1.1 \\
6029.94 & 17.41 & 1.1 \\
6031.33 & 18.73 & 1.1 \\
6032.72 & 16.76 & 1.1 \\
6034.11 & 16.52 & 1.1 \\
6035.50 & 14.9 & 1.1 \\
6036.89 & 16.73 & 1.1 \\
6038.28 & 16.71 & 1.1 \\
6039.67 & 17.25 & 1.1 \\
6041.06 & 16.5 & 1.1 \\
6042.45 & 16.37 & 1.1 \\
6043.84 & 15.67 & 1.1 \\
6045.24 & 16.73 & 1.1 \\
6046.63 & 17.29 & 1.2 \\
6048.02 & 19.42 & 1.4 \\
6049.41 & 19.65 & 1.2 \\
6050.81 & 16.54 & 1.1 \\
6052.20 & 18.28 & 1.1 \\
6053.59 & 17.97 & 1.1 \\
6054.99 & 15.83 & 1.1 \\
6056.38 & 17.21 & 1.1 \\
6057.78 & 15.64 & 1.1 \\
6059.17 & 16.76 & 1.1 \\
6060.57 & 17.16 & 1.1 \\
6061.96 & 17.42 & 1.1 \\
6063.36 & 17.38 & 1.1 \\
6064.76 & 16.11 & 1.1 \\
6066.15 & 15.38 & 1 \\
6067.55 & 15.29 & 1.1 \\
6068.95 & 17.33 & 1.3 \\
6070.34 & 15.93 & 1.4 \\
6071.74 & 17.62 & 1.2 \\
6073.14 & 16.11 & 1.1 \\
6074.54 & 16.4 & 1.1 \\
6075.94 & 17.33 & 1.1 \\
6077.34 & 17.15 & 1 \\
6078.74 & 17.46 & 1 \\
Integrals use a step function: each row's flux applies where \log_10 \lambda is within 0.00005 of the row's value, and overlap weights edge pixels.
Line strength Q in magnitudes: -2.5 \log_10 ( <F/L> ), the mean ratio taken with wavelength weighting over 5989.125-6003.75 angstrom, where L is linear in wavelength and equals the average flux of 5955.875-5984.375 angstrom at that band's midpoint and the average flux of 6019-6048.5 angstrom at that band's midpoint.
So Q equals -0.06 mag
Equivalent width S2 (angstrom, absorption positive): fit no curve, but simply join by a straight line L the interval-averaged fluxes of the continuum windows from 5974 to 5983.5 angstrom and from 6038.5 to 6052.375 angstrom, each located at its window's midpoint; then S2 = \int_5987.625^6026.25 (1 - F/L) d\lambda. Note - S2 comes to 0.7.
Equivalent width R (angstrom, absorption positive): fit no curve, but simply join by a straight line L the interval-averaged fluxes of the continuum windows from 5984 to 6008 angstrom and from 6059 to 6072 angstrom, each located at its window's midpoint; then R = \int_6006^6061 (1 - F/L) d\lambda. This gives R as 0.2 angstrom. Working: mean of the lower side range 16.1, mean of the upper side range 16.6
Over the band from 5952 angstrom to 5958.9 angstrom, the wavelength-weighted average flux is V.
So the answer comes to 14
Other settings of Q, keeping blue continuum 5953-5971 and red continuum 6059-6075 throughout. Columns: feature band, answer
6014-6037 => 0.01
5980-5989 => -0.02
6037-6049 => -0.06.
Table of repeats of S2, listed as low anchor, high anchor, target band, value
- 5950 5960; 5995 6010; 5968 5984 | -0.5 angstrom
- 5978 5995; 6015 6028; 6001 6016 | -0.6 angstrom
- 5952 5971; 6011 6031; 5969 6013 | -2.4 angstrom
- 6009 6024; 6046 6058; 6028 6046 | 0.1 angstrom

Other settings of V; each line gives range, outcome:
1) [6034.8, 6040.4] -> 16.4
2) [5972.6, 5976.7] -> 15.3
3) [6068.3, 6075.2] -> 16.7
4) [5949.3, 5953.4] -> 14.5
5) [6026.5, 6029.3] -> 15.1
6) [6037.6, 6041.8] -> 16.8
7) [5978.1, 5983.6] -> 15.5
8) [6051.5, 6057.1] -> 17.3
